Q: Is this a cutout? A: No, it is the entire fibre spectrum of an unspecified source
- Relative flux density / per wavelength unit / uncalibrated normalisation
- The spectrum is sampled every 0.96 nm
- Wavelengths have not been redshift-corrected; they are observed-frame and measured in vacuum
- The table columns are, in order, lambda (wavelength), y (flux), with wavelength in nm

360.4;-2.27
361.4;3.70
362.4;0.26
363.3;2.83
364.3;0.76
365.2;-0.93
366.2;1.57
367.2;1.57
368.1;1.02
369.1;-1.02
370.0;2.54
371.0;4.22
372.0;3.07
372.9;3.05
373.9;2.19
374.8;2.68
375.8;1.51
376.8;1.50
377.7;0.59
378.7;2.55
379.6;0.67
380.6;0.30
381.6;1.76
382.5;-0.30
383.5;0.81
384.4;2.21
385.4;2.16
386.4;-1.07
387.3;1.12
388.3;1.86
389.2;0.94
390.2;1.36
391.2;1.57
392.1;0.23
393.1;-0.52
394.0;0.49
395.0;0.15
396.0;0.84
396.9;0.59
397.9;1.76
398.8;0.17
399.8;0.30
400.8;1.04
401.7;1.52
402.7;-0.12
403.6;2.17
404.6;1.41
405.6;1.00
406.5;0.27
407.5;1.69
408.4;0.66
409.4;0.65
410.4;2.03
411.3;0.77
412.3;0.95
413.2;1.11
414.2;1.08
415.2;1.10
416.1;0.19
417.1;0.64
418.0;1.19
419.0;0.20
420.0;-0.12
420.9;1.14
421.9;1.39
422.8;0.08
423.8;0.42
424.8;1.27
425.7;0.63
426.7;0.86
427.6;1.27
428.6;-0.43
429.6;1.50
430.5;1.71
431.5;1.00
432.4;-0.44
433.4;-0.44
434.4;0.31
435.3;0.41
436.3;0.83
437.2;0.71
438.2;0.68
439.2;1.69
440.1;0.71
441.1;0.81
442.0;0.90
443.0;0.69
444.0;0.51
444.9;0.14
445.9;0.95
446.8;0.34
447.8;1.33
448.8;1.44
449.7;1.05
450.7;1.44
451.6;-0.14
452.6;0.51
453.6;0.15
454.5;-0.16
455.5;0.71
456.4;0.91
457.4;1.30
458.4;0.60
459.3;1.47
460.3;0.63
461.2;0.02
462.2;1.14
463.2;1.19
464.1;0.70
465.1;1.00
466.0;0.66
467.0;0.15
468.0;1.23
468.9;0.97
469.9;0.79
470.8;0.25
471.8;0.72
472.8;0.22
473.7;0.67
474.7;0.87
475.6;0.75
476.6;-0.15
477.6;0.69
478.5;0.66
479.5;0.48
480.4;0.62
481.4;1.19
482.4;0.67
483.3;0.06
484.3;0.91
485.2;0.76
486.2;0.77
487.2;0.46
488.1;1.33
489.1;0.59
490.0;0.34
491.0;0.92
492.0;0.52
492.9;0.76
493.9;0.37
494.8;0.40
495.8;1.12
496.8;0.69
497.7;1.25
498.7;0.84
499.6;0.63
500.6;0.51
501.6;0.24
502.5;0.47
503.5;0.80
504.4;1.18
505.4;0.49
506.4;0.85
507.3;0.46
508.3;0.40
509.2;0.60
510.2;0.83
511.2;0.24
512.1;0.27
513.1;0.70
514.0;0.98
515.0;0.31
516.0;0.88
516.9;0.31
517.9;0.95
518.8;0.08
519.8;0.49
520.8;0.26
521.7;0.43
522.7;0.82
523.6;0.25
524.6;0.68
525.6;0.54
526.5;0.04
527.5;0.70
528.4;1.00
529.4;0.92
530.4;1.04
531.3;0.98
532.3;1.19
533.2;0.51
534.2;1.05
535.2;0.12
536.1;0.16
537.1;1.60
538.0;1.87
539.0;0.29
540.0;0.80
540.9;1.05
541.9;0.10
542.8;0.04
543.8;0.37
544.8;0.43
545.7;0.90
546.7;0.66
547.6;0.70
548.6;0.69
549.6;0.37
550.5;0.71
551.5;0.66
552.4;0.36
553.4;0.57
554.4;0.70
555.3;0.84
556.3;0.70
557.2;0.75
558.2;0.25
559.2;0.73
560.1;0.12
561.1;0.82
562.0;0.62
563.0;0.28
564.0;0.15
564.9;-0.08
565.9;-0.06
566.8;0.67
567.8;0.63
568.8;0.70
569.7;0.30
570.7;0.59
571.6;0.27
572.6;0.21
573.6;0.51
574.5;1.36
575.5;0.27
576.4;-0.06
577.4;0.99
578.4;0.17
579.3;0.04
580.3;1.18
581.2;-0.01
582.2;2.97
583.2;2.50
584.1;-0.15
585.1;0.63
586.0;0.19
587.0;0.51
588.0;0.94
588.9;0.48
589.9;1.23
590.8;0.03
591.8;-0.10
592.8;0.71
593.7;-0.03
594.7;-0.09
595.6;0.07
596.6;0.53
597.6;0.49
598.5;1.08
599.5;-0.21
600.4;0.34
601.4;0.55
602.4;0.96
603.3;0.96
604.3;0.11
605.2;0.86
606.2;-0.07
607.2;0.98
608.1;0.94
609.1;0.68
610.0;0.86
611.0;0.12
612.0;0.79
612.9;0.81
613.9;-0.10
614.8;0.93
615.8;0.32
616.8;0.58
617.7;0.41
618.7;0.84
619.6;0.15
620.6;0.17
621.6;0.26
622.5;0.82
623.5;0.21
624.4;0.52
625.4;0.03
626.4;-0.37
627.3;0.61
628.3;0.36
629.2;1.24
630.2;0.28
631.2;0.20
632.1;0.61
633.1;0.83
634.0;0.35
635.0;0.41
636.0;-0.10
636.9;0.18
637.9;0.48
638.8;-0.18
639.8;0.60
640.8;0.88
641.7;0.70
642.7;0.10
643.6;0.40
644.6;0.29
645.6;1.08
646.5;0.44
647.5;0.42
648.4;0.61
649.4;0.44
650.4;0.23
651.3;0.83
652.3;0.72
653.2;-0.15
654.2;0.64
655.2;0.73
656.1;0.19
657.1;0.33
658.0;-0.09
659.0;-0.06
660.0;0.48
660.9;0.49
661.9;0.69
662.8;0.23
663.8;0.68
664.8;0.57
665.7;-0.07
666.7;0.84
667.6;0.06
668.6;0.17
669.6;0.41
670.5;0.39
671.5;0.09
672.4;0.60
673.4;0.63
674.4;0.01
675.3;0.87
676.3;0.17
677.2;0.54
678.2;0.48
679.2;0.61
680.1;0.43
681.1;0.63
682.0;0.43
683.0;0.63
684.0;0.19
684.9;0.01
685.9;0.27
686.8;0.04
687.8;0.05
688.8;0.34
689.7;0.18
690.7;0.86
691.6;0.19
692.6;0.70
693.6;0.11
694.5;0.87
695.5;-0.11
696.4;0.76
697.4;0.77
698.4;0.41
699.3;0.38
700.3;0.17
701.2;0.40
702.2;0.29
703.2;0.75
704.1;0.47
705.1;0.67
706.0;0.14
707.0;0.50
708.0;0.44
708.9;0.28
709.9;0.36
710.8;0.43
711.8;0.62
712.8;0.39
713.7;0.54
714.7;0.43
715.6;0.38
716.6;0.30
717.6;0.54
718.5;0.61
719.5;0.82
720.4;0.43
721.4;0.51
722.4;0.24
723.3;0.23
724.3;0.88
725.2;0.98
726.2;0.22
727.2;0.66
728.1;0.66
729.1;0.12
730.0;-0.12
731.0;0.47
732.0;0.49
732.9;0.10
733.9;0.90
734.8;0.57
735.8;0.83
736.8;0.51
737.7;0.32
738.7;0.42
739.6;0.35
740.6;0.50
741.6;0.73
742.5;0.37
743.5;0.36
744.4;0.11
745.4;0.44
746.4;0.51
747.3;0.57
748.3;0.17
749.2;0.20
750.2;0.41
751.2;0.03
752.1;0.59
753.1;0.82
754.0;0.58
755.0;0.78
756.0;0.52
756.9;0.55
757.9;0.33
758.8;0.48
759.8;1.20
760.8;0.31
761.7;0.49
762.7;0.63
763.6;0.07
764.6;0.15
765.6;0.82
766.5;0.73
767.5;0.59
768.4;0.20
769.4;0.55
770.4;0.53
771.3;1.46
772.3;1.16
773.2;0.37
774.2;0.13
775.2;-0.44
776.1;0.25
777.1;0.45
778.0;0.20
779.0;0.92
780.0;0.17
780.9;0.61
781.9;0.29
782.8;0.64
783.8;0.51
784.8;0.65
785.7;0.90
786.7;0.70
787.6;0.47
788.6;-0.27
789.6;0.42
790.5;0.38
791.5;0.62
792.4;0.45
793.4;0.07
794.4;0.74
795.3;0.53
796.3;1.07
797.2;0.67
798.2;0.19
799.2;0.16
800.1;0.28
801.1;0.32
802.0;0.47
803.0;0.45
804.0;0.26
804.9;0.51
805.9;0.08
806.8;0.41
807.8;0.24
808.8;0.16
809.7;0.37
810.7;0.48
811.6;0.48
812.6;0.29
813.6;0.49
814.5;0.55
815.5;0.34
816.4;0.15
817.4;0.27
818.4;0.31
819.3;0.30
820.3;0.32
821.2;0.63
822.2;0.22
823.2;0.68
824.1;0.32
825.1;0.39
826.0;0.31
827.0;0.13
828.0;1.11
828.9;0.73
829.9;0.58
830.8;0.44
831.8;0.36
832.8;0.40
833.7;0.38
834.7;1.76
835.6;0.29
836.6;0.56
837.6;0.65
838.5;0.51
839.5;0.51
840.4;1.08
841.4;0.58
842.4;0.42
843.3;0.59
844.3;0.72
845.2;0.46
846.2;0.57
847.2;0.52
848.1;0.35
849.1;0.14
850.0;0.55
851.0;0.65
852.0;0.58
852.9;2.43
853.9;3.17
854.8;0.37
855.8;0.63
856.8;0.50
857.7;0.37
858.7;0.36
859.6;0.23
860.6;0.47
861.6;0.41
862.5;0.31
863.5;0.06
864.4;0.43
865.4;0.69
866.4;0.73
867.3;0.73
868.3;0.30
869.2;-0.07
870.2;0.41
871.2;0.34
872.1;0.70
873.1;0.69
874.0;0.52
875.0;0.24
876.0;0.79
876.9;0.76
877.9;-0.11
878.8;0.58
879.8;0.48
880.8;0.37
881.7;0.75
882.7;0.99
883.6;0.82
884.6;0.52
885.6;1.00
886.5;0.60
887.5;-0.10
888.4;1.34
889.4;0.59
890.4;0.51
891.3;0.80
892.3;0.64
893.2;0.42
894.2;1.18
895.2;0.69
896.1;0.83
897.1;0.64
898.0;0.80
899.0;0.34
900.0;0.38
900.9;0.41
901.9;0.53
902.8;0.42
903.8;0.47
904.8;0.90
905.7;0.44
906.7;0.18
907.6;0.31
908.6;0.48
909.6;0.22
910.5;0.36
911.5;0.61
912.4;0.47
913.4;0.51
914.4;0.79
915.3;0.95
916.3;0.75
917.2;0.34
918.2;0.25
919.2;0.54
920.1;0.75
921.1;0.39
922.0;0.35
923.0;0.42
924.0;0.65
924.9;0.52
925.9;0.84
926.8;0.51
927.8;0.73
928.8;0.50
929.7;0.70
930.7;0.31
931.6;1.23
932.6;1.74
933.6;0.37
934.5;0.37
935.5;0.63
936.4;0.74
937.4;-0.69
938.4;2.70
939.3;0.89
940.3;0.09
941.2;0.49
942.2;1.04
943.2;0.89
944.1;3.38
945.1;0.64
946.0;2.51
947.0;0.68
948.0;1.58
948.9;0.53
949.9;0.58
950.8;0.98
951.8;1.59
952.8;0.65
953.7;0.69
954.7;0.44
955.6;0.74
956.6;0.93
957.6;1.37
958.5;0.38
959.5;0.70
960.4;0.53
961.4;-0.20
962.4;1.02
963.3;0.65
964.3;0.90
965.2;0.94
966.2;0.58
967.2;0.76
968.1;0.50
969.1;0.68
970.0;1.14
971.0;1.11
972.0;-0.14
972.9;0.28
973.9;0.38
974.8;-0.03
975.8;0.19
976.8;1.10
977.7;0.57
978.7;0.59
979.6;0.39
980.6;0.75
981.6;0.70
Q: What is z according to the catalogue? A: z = 1.29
